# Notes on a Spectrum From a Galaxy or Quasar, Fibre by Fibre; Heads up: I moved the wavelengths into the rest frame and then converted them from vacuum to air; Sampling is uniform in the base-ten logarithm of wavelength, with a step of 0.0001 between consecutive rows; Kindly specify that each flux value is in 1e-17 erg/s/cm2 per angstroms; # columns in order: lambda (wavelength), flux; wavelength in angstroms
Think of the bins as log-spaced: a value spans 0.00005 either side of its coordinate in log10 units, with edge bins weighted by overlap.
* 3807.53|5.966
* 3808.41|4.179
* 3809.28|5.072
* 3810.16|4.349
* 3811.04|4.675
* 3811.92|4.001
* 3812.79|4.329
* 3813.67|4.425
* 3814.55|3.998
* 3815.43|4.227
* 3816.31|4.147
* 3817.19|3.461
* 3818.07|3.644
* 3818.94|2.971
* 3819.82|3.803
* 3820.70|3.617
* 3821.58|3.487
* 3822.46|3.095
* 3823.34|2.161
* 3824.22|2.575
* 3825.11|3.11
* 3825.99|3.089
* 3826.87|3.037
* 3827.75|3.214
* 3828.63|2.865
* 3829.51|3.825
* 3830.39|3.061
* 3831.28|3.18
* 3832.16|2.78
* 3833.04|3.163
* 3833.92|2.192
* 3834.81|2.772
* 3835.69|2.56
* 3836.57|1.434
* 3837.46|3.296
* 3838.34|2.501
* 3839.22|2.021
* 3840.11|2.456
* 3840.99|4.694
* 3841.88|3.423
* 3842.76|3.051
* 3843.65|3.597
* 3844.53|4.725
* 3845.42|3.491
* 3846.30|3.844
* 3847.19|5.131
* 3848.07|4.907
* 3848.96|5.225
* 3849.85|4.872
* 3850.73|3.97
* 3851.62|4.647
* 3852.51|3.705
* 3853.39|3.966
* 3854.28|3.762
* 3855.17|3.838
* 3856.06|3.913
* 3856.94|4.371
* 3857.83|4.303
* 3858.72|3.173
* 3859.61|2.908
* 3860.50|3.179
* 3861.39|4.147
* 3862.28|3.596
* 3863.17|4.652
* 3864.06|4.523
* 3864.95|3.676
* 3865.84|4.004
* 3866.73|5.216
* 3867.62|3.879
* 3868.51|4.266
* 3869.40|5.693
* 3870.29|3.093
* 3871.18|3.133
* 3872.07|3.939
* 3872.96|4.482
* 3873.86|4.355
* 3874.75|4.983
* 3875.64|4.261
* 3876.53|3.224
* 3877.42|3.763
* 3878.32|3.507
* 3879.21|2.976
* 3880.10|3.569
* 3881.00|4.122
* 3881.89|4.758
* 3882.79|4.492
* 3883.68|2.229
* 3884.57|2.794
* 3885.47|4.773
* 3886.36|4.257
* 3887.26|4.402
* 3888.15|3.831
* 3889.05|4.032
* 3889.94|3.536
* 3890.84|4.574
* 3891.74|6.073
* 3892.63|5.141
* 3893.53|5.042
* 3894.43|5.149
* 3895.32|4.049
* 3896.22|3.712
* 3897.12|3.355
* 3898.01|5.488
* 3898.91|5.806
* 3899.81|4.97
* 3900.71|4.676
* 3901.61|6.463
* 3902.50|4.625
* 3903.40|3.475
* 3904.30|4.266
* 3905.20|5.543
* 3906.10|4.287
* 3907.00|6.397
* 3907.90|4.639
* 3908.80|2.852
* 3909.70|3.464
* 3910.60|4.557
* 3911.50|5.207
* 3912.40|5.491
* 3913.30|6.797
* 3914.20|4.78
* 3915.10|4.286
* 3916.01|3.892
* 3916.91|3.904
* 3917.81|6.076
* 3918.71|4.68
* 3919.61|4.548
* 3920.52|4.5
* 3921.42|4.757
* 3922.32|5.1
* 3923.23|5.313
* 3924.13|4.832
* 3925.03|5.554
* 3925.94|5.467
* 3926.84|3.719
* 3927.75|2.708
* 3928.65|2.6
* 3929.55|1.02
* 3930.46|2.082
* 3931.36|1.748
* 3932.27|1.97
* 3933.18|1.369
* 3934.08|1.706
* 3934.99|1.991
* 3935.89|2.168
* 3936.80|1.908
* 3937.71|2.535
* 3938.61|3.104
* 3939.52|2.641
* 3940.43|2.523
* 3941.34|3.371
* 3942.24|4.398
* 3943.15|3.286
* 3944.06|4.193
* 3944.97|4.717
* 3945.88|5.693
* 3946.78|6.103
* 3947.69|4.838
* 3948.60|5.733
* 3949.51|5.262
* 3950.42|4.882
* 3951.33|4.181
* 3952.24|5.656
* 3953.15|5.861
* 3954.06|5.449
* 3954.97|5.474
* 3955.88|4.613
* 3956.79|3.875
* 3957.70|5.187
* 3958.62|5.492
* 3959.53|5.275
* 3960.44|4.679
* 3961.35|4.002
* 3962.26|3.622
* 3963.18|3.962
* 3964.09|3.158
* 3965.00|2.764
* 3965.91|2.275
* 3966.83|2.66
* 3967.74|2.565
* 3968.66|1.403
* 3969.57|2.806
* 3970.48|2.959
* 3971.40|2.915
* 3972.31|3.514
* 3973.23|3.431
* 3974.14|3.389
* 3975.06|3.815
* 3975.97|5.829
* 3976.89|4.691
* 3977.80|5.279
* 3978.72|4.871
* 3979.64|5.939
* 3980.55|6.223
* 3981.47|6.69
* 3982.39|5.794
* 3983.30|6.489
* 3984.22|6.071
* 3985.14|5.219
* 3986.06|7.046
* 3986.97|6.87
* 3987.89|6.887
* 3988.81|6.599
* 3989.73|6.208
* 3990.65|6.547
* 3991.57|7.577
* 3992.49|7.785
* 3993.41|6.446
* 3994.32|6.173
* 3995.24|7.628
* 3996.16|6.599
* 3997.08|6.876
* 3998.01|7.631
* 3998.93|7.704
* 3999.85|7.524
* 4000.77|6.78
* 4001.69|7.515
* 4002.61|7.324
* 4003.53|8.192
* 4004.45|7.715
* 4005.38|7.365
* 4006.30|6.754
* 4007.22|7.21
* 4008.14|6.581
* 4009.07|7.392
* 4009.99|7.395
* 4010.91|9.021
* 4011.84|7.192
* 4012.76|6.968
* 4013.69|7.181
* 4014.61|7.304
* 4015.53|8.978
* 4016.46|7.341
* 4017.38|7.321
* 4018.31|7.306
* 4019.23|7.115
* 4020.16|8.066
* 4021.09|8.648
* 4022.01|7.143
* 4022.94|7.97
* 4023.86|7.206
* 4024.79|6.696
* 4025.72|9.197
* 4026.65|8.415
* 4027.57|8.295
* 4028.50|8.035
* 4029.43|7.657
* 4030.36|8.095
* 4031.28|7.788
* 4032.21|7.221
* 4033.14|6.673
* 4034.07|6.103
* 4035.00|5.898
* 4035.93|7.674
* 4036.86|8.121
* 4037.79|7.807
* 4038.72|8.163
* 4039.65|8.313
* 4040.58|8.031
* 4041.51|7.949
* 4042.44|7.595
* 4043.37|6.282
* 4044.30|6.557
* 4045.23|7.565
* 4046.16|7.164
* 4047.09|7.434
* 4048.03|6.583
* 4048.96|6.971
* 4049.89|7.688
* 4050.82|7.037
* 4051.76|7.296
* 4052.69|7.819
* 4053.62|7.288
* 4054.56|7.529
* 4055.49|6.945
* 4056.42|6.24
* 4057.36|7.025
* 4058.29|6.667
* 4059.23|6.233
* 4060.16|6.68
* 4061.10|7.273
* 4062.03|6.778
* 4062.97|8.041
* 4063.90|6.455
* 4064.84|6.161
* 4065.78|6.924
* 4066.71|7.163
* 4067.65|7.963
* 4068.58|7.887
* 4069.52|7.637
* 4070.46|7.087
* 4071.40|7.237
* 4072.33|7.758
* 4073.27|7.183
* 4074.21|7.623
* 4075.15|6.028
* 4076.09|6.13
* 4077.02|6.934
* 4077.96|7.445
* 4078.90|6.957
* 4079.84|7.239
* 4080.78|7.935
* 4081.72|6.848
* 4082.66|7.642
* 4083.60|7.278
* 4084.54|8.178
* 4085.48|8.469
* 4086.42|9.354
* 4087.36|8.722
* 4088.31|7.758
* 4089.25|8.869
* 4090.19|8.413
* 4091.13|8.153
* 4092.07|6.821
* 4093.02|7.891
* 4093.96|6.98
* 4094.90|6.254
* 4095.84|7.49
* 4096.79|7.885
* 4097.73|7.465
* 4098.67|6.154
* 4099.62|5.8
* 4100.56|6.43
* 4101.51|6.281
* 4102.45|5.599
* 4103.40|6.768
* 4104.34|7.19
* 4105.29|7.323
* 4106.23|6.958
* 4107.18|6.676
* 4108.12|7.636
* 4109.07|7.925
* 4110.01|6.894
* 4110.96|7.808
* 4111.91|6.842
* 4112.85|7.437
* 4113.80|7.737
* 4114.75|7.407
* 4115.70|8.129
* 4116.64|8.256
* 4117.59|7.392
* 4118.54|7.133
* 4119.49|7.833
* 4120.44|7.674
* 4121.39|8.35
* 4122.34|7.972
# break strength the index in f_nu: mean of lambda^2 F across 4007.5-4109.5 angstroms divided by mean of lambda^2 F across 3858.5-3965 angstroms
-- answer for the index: 1.89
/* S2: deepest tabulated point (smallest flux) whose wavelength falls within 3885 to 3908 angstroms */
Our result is 3.355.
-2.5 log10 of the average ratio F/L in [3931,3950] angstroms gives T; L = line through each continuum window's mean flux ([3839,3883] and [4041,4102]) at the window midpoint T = 0.47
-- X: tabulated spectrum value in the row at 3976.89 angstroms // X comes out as 4.691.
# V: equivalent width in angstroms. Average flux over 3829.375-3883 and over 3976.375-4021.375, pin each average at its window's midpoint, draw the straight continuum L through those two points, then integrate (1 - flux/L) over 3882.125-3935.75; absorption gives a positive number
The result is 7.5 angstroms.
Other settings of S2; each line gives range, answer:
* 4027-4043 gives 5.898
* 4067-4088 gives 6.028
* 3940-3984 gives 1.403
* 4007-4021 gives 6.581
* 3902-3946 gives 1.02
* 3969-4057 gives 2.806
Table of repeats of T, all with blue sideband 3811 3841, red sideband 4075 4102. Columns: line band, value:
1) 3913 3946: 0.31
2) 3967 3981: 0.38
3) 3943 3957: 0.03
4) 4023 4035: -0.17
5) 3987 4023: -0.20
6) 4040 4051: -0.09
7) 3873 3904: -0.02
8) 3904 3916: -0.05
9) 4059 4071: -0.02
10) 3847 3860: -0.15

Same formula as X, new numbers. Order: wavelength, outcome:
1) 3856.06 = 3.913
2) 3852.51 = 3.705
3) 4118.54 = 7.133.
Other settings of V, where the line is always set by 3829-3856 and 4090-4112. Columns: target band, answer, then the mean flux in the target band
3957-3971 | 4.47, 3.52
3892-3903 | -1.54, 4.89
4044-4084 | -3.53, 7.13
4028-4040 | -2.64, 7.49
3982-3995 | -2.46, 6.58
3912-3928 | -0.82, 4.82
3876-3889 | 0.99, 3.78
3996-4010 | -3.85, 7.29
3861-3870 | -1.14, 4.35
